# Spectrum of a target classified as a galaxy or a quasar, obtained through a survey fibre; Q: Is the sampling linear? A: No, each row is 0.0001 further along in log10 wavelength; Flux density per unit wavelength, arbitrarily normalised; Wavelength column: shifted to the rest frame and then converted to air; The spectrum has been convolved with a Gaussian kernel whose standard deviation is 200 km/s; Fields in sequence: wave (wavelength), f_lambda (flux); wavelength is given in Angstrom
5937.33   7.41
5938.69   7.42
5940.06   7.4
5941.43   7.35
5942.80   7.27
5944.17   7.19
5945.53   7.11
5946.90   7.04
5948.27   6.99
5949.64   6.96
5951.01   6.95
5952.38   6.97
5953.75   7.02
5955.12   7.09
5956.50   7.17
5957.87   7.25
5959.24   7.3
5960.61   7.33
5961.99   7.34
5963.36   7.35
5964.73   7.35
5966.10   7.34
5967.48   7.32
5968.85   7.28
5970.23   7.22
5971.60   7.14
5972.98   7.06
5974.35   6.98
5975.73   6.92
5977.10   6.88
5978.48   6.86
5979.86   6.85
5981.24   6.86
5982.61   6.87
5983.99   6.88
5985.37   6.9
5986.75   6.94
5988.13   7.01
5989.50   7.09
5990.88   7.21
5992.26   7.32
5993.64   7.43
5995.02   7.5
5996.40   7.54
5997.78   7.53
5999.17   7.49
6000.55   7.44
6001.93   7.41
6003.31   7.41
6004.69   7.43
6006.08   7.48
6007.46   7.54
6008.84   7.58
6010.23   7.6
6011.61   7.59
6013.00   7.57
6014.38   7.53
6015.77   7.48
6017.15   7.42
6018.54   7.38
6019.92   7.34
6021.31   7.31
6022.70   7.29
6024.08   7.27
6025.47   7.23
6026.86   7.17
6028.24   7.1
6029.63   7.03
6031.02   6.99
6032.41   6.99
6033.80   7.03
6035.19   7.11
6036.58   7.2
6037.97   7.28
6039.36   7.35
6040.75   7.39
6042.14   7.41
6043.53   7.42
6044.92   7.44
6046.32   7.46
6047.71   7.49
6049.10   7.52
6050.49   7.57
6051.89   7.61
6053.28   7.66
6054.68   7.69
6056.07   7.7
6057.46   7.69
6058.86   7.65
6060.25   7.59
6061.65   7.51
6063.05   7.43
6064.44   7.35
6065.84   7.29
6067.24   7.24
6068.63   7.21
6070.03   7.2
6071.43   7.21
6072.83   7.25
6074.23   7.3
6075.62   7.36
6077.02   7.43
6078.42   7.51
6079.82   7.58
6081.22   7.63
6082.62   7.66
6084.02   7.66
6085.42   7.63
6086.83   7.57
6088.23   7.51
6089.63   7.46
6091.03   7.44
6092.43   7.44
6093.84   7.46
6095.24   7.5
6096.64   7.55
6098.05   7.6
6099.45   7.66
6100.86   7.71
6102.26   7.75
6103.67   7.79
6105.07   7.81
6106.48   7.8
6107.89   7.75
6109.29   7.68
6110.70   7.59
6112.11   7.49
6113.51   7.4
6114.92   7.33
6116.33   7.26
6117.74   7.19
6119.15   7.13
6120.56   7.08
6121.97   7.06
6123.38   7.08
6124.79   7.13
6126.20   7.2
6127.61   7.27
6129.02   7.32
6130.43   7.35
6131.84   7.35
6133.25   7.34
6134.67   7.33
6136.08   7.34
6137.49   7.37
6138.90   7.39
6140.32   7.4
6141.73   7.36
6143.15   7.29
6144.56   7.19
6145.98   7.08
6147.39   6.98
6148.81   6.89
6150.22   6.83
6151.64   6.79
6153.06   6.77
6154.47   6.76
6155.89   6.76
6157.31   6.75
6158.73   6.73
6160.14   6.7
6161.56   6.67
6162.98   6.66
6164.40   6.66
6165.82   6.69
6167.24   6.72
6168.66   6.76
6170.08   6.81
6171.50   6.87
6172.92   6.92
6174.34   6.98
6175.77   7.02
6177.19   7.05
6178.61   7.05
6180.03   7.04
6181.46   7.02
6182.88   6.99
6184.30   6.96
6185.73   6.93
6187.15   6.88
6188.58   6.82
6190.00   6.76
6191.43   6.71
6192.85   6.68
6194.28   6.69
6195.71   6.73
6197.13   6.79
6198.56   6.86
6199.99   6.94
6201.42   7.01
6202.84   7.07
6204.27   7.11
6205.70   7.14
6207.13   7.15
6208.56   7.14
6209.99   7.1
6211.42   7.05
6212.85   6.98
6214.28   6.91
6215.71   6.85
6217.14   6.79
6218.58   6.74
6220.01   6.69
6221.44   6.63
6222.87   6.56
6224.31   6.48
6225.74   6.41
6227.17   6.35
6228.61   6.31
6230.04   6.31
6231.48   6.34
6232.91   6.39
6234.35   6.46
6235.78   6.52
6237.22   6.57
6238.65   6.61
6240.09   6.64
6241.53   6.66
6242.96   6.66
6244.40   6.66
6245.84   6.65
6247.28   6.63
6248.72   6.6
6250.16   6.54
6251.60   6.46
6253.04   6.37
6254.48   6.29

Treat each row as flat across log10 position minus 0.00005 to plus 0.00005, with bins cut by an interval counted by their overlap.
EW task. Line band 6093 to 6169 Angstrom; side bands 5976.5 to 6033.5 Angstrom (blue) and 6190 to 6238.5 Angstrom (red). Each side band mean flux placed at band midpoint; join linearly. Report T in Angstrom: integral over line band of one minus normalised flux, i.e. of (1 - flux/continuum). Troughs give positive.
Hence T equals -2.9 Angstrom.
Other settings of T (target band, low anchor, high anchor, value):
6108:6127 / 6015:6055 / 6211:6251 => -0.7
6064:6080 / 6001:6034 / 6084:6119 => 0.3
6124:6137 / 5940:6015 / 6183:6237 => -0.7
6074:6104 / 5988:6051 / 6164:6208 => -1.6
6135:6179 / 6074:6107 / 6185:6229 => 1.2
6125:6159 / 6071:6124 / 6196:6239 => 0.4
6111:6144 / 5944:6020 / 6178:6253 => -1.7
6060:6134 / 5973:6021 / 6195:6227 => -3.7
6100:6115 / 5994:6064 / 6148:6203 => -1.2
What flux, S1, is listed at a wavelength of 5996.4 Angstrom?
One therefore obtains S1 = 7.54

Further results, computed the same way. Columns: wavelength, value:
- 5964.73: 7.35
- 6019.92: 7.34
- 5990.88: 7.21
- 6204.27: 7.11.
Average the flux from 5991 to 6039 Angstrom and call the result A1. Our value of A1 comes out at 7.35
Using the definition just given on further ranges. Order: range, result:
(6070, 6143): 7.44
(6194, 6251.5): 6.71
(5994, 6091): 7.42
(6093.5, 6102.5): 7.61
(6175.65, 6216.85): 6.94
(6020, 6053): 7.3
